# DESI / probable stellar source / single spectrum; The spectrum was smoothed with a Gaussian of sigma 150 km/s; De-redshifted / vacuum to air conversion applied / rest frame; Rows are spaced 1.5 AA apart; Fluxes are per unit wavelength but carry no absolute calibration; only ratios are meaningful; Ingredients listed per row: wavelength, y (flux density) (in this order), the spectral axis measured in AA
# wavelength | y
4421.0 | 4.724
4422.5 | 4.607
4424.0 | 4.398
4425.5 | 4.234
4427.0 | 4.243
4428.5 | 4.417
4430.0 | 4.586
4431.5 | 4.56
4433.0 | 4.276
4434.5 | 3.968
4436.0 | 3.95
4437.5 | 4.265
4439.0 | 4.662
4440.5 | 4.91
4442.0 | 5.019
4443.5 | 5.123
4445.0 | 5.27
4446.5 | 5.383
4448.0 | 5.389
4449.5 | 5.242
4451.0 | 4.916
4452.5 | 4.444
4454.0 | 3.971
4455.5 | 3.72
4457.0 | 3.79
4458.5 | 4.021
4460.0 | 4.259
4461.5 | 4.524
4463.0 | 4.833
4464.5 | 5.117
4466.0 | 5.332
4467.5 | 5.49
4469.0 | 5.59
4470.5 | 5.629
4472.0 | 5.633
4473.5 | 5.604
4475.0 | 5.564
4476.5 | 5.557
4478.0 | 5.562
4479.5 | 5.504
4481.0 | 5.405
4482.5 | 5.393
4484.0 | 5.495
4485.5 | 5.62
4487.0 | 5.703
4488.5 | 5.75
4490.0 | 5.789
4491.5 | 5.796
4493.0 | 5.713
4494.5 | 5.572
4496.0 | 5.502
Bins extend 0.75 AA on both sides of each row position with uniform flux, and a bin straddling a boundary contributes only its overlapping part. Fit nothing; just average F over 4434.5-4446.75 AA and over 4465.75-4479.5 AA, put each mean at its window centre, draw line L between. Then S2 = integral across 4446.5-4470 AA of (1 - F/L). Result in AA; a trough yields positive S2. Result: 2.0 AA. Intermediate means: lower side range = 4.75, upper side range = 5.56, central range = 4.74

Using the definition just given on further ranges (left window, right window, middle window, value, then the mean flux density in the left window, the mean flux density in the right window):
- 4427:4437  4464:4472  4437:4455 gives -0.5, 4.29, 5.46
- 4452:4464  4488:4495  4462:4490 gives -2.7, 4.21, 5.73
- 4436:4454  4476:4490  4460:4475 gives 0.1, 4.88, 5.57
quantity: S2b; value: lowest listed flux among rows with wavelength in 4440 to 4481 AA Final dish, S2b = 3.72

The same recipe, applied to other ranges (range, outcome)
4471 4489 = 5.393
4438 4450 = 4.662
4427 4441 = 3.95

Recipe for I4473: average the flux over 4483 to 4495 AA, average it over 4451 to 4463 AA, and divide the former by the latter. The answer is 1.35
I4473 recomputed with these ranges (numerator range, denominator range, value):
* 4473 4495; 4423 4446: 1.24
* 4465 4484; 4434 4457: 1.18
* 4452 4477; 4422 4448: 1.06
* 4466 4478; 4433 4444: 1.23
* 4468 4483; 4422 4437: 1.28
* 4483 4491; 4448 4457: 1.26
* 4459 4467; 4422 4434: 1.09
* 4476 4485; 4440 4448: 1.06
